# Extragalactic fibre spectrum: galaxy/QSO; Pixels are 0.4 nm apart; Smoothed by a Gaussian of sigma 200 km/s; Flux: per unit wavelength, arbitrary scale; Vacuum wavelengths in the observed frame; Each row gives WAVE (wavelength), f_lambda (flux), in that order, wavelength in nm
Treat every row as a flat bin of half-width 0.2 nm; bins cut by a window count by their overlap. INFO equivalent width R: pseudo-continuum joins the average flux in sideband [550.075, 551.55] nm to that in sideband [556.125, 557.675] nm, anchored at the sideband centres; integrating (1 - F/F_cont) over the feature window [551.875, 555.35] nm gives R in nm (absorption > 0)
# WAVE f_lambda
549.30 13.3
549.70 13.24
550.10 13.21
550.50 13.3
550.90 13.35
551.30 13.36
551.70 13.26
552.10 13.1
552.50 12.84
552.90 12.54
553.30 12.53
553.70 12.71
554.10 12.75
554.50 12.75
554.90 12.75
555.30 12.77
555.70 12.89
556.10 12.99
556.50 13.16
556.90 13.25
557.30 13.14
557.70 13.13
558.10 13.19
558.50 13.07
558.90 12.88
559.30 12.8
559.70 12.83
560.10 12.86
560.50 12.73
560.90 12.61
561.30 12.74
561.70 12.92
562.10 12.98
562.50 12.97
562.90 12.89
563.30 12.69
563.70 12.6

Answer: 0.129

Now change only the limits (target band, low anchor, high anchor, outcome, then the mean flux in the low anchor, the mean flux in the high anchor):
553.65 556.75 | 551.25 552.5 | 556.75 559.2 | 0.06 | 13.2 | 13.1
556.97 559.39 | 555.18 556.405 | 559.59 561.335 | -0.04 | 12.9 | 12.8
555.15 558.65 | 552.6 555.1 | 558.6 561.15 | -0.09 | 12.7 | 12.8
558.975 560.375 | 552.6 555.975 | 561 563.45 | 0.00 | 12.7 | 12.9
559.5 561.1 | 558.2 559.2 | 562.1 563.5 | 0.02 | 13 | 12.9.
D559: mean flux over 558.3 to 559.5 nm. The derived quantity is 12.9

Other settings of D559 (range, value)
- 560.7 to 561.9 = 12.8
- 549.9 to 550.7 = 13.3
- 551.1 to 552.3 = 13.2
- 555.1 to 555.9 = 12.8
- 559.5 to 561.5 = 12.8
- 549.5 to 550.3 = 13.2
